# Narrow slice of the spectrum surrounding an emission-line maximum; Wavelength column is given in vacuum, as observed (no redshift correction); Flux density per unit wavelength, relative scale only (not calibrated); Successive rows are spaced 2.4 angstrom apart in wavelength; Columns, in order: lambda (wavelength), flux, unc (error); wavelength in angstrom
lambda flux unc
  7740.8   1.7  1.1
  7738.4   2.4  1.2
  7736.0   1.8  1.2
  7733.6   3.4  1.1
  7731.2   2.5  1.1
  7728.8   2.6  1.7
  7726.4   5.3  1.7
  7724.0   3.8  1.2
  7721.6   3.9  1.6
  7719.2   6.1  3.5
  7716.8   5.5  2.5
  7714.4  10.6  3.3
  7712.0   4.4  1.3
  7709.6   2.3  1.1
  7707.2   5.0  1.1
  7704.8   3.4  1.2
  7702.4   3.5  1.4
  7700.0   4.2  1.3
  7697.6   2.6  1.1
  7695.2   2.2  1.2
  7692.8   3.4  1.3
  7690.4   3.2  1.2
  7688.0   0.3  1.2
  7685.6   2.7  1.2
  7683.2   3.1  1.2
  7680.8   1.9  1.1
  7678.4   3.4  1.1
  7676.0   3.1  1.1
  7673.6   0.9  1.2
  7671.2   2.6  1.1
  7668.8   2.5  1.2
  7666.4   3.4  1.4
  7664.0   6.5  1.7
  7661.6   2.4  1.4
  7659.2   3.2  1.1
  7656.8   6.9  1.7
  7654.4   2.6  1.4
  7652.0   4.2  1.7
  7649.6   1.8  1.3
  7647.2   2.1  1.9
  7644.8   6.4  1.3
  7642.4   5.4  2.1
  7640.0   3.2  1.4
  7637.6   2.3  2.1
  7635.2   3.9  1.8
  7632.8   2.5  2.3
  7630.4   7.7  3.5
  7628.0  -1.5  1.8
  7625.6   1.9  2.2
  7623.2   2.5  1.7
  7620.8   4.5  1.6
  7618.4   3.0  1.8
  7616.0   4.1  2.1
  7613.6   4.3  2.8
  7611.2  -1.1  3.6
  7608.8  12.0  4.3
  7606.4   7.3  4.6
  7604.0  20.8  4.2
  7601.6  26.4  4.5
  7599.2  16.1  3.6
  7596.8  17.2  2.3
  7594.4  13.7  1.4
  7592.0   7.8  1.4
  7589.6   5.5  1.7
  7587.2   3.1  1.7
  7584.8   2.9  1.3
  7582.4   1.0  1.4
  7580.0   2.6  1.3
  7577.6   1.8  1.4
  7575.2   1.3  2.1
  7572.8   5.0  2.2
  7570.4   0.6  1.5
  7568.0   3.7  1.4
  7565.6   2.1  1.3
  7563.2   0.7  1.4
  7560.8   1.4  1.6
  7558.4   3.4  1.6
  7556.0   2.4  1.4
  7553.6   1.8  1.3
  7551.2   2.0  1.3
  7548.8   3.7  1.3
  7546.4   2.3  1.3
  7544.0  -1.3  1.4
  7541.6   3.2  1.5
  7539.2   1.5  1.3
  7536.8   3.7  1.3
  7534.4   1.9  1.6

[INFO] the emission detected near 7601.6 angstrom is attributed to [O II] 3727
